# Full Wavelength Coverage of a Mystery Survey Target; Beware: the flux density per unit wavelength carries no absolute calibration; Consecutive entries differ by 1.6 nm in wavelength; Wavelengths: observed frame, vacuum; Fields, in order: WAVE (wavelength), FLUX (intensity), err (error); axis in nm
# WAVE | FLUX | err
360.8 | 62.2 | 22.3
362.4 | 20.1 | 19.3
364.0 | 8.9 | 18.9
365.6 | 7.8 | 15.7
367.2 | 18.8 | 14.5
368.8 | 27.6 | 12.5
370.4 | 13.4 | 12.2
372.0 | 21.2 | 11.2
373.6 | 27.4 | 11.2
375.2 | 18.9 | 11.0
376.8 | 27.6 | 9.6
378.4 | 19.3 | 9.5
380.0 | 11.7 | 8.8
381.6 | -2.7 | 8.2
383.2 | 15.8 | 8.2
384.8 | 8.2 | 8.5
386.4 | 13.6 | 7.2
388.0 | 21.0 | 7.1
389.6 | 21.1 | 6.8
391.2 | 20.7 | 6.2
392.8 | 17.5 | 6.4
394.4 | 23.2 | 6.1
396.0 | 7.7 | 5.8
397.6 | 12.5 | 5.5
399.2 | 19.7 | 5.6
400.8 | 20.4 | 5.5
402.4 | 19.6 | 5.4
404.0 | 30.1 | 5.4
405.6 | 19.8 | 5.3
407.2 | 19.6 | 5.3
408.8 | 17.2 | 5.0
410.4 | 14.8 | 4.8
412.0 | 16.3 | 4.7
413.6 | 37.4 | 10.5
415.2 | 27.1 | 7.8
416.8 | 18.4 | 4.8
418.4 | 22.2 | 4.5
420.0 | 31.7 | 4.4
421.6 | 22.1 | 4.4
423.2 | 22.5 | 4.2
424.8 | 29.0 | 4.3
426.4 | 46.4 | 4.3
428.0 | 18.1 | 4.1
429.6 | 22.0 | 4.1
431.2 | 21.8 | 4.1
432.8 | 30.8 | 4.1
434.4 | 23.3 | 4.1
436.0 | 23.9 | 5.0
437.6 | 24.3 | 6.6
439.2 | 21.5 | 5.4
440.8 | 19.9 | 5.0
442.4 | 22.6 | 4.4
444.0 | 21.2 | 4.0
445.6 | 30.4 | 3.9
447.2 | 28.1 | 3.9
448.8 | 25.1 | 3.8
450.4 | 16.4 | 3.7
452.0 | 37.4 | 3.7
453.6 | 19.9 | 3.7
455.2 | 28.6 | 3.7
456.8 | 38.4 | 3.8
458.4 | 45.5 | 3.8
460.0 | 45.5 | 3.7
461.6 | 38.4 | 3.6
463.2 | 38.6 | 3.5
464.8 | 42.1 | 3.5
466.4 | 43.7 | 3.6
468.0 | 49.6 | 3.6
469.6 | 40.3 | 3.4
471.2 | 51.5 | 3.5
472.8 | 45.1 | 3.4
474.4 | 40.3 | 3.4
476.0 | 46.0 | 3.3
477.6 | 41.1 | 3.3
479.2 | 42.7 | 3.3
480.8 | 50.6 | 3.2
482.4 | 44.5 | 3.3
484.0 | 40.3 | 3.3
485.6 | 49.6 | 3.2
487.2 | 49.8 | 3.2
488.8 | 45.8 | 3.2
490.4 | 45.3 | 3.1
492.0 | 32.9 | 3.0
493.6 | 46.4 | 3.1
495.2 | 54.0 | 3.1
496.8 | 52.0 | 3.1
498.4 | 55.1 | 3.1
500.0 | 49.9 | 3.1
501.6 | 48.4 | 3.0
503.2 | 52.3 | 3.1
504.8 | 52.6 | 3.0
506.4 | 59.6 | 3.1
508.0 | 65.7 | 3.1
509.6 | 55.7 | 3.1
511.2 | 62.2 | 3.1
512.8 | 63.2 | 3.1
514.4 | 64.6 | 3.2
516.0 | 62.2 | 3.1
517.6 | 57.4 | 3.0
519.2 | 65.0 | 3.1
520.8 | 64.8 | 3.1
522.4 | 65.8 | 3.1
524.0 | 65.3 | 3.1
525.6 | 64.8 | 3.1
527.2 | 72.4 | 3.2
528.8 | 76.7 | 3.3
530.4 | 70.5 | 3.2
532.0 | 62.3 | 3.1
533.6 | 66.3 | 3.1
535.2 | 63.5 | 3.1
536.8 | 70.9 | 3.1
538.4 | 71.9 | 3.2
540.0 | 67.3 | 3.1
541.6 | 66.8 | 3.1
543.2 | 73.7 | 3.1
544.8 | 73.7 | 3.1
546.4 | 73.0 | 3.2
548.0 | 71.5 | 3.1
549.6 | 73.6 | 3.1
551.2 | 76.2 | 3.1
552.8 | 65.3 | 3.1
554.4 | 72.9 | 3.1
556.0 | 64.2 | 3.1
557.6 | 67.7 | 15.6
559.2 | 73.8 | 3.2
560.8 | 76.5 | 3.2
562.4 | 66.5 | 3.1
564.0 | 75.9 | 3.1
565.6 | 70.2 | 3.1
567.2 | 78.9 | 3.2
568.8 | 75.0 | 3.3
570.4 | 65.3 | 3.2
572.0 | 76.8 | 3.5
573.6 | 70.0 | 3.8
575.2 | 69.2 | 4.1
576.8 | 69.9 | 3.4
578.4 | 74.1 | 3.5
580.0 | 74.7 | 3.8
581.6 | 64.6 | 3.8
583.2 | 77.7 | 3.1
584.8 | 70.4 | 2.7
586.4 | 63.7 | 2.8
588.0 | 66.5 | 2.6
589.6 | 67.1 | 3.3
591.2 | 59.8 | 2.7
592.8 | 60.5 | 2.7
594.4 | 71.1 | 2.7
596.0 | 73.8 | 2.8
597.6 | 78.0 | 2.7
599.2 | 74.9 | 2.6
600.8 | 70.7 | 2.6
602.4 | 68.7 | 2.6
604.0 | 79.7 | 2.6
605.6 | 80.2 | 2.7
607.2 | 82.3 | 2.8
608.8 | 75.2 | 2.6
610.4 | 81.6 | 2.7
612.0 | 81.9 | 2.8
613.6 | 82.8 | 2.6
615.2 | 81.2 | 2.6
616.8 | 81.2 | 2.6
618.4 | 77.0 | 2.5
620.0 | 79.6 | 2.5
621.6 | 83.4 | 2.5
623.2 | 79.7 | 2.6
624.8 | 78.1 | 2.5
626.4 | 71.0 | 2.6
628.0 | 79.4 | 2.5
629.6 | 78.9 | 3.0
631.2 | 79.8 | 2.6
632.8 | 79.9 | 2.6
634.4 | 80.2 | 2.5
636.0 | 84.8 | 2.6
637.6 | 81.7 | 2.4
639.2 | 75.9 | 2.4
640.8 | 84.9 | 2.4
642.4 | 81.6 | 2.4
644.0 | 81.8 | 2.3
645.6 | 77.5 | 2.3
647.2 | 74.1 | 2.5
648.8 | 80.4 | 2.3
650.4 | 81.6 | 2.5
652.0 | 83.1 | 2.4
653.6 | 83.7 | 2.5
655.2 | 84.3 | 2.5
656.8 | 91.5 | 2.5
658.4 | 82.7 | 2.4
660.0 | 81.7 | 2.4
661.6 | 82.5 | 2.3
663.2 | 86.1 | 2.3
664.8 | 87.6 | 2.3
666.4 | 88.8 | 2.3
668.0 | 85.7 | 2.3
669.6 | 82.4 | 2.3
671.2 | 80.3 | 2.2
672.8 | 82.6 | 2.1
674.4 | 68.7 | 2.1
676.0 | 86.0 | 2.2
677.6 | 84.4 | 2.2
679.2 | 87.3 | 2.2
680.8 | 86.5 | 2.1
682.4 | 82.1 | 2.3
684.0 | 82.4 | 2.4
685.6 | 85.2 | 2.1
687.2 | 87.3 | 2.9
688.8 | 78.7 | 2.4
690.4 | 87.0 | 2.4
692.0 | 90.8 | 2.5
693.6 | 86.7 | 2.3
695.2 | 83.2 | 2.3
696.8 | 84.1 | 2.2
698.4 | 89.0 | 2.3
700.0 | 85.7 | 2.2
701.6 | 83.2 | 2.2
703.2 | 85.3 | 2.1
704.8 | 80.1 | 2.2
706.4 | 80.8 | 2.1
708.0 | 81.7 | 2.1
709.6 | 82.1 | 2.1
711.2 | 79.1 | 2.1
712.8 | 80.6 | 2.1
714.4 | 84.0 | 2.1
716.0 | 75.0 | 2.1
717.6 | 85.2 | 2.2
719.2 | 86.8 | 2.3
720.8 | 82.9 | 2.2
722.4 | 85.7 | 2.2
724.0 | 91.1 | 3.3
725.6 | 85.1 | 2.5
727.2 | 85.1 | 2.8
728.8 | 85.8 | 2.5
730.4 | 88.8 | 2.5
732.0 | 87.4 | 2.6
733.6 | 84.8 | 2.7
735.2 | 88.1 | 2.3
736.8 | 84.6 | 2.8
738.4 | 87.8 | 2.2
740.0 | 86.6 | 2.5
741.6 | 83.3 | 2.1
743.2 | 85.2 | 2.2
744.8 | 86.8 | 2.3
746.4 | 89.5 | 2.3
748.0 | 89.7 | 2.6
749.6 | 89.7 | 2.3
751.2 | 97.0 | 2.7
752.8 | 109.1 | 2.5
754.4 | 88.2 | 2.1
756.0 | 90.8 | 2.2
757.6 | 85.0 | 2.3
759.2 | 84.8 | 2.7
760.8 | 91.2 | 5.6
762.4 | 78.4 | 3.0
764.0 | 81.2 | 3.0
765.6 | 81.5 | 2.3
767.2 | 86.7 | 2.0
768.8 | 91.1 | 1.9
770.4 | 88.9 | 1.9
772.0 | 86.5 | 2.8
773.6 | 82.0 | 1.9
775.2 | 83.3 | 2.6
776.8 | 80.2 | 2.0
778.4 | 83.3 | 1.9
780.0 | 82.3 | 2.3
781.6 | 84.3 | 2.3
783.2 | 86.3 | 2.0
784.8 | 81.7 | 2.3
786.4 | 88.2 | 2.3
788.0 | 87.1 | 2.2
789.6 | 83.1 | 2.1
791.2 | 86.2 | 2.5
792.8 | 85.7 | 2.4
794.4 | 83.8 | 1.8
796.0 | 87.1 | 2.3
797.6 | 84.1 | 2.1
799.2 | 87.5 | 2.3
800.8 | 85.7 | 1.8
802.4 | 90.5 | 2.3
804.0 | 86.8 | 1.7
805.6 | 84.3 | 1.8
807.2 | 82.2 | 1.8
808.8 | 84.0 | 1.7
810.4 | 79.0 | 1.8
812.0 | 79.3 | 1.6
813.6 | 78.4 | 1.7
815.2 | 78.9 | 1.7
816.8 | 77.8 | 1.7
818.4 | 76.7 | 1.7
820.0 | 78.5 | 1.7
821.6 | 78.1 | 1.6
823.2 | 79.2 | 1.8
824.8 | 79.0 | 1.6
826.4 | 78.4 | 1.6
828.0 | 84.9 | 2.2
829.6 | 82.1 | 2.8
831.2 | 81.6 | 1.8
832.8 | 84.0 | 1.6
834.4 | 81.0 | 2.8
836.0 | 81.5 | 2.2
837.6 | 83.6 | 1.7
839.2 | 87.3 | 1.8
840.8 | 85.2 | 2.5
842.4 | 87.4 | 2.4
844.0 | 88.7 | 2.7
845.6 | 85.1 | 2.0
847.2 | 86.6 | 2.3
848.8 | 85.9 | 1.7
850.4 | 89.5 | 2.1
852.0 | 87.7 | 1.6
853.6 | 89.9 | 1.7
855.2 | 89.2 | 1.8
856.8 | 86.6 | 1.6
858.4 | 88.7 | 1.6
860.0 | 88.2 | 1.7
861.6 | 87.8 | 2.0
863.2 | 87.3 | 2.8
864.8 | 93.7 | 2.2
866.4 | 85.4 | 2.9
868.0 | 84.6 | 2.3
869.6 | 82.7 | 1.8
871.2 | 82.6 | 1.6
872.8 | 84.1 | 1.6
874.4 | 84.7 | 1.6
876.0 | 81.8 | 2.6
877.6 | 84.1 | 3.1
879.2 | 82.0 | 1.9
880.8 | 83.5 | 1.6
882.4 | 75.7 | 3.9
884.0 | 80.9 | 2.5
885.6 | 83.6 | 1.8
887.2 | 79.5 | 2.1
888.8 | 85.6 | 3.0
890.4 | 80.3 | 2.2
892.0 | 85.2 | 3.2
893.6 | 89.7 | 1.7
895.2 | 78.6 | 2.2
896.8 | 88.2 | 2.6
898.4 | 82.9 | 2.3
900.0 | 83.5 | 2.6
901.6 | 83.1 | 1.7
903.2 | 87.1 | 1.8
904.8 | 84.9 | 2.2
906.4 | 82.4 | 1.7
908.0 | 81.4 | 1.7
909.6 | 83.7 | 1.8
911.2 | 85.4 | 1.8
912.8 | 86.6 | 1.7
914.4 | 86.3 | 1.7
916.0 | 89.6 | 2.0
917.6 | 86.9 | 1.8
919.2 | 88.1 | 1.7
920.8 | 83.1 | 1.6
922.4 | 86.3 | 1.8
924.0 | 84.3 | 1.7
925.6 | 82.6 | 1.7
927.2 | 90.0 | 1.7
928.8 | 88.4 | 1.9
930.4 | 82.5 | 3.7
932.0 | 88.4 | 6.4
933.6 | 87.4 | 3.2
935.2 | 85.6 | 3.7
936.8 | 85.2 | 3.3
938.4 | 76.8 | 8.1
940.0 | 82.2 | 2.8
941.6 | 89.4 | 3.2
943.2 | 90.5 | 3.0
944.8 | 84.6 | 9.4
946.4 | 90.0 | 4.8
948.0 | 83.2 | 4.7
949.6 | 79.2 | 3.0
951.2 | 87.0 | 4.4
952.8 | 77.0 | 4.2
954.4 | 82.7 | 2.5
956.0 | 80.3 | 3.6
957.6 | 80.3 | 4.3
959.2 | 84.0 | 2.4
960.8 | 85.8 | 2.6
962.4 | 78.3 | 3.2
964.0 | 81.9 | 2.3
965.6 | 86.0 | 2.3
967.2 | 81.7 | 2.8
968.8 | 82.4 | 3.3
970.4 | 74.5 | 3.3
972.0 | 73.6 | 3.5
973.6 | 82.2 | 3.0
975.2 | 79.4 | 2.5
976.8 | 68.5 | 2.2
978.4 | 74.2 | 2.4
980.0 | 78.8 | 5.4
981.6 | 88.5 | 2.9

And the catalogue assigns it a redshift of 0.14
